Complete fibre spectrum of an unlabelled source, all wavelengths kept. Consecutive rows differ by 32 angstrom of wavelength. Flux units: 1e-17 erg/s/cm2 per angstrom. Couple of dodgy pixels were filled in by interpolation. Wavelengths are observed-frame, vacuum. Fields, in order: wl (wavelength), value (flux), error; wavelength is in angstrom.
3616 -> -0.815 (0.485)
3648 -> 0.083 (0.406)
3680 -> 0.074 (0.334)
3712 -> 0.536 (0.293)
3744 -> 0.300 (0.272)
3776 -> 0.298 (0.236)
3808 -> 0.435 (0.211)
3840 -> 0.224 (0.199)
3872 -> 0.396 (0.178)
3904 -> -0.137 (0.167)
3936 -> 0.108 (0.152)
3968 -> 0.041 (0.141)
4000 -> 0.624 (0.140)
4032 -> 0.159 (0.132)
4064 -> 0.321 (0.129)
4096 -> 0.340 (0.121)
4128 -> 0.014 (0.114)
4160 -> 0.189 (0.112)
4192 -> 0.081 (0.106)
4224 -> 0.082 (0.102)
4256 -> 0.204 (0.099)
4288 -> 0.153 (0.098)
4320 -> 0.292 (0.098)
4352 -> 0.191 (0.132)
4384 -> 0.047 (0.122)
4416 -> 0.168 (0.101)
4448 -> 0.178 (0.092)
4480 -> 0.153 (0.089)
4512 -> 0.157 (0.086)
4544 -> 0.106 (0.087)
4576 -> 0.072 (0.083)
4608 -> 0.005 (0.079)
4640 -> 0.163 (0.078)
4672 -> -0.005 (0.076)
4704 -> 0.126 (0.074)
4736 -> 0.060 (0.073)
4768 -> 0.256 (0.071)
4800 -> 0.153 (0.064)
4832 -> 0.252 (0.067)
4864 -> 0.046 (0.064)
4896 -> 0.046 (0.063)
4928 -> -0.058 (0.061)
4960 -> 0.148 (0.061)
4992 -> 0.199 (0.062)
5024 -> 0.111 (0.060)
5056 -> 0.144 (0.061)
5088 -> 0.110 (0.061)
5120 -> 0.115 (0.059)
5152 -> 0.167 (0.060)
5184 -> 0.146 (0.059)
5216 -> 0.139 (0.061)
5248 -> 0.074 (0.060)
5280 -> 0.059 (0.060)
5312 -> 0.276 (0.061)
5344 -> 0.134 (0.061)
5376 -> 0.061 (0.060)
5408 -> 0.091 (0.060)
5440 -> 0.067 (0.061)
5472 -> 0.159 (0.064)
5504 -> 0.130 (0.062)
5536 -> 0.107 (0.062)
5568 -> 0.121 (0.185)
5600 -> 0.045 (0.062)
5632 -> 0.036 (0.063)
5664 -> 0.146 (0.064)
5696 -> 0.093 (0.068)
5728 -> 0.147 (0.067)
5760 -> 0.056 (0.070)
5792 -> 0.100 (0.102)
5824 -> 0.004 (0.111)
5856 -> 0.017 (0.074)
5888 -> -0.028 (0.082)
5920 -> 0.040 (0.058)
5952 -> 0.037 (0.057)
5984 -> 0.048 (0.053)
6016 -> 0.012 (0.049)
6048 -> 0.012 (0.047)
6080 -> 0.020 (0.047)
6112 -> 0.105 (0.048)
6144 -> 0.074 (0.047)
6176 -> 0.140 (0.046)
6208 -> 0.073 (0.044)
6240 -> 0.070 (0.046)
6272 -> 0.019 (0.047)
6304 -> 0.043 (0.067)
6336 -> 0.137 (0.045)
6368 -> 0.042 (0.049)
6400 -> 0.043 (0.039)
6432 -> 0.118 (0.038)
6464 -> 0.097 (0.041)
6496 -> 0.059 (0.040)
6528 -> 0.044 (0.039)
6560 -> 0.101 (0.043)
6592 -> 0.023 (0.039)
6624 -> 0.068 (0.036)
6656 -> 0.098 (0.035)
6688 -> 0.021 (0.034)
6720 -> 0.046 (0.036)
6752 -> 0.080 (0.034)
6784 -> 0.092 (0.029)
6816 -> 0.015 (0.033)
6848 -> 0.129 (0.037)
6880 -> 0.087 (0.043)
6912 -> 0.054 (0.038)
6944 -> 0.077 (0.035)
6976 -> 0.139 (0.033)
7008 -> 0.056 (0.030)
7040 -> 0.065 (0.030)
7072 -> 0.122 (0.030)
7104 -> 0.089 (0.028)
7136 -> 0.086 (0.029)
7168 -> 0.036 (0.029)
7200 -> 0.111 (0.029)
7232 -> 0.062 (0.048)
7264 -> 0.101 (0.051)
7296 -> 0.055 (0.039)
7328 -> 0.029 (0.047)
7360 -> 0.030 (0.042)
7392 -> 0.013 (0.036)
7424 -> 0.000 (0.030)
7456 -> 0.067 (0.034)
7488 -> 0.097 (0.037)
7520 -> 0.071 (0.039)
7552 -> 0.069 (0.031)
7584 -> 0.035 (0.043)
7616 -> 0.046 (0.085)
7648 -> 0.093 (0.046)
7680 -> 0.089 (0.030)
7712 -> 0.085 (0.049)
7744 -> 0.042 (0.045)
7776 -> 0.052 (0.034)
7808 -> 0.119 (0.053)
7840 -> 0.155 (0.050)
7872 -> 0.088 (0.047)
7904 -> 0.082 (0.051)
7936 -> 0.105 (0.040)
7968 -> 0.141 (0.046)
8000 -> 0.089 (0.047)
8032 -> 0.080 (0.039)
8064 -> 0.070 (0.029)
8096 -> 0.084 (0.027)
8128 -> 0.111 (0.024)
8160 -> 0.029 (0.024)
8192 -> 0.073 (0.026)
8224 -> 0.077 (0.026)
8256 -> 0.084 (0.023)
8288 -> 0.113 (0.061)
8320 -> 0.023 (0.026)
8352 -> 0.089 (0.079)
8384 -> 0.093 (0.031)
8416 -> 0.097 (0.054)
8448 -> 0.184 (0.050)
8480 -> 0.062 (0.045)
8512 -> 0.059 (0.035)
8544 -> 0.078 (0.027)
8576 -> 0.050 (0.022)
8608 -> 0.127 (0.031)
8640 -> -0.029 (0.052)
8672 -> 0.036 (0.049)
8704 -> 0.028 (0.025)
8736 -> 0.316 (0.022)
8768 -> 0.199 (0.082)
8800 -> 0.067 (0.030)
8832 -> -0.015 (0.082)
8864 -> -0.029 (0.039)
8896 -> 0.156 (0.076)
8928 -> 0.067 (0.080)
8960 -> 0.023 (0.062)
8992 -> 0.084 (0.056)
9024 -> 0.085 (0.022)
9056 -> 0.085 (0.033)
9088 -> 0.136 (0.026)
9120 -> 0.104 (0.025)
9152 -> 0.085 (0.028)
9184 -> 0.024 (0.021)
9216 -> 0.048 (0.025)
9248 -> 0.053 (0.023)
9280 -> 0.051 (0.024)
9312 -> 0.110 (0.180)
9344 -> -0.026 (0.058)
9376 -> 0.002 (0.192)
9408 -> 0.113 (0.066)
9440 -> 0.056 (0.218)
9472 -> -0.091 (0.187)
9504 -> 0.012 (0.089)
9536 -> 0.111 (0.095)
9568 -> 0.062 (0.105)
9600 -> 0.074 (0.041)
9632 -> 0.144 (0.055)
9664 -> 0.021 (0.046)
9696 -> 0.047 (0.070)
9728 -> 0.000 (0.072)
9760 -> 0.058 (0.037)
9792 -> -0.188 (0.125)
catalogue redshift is 1.35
